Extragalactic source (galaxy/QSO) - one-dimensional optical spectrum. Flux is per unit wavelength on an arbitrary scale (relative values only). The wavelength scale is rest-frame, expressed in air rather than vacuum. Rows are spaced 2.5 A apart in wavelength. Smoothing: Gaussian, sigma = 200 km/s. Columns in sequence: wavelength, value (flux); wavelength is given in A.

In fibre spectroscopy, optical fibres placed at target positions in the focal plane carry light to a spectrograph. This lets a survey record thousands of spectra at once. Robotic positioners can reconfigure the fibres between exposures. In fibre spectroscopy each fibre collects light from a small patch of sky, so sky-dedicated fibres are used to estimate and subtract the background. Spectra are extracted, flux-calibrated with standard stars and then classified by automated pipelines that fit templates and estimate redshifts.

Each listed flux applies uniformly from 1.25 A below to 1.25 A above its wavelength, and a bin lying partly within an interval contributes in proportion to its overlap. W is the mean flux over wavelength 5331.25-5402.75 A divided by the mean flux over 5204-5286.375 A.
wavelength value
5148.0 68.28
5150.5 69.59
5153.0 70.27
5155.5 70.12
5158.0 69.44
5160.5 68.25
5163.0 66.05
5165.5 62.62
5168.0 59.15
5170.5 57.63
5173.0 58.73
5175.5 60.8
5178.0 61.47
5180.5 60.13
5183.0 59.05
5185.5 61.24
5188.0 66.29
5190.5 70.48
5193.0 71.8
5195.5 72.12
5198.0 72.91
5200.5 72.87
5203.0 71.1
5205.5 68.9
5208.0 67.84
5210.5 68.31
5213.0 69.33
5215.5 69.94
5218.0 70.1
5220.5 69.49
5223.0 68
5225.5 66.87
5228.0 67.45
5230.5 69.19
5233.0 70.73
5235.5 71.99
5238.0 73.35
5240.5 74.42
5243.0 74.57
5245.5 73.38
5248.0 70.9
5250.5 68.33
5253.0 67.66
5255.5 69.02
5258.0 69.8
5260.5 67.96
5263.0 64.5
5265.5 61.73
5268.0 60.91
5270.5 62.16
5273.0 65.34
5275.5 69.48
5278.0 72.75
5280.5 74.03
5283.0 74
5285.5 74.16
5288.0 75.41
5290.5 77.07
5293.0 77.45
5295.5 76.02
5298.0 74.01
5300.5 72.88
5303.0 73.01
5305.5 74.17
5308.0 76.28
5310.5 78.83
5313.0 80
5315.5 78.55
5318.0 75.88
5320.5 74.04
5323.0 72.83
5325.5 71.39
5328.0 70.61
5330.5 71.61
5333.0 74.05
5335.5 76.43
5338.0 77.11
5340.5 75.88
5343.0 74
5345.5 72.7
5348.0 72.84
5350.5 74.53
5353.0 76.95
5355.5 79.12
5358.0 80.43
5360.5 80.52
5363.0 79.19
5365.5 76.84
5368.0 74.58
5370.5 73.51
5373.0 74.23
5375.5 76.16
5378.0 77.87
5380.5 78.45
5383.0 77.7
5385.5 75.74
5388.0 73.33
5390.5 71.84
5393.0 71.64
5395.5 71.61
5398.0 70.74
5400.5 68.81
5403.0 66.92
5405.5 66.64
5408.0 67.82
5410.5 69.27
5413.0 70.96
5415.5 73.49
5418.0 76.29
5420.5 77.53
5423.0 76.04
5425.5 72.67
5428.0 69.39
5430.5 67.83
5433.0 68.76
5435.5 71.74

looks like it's 1.08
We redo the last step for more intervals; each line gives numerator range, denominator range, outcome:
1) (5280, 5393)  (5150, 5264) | 1.11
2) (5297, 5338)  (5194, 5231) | 1.07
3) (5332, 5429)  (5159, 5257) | 1.10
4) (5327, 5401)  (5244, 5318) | 1.05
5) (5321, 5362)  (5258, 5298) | 1.07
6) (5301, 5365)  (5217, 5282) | 1.10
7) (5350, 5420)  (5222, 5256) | 1.05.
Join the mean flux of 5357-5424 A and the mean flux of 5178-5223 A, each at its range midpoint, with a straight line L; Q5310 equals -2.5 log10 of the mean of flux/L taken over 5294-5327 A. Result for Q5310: -0.05 mag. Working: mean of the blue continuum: 68.1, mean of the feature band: 75.2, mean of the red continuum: 74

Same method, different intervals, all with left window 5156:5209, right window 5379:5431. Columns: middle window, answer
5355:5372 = -0.10 mag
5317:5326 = -0.06 mag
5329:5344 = -0.07 mag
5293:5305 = -0.08 mag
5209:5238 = -0.04 mag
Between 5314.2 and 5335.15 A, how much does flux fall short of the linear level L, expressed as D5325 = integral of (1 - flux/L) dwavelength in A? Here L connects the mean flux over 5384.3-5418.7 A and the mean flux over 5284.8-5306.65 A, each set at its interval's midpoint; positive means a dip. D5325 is 0.0 A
